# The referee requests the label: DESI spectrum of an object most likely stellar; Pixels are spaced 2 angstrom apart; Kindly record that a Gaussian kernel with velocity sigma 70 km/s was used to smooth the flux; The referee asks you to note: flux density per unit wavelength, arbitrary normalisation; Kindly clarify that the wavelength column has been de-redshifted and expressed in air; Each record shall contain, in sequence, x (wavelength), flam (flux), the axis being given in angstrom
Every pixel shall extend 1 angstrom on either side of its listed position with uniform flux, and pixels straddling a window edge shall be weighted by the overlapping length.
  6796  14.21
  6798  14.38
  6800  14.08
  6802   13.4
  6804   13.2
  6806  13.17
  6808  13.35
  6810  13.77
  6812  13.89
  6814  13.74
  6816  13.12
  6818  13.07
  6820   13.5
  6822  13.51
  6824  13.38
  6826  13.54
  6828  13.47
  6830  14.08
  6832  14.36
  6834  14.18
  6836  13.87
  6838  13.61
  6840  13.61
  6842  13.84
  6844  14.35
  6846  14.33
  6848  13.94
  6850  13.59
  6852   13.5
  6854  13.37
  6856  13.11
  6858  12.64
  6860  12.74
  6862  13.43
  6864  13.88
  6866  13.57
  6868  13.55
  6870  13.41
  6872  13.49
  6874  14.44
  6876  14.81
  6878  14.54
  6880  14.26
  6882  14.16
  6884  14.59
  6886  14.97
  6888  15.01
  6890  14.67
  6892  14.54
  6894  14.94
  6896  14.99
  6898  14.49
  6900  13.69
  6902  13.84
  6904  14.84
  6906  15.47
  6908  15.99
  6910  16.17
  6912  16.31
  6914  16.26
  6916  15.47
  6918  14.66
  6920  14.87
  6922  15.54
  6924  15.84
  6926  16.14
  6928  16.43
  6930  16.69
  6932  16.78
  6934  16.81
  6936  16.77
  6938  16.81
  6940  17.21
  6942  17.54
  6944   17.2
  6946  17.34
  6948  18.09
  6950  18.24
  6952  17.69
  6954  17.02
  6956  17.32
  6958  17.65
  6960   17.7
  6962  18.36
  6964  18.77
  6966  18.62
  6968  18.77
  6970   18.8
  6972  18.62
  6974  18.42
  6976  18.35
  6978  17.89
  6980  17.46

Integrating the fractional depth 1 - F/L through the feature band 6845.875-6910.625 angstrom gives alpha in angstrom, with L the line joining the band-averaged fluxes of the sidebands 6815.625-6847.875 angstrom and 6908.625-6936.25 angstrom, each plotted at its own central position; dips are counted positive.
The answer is 3.2 angstrom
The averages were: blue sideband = 13.8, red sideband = 16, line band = 14.2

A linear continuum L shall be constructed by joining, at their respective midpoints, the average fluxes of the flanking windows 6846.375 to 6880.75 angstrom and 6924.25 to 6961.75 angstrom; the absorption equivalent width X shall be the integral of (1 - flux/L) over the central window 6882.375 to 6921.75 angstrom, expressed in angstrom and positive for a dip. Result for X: 0.85 angstrom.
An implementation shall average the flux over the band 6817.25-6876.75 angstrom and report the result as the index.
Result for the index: 13.7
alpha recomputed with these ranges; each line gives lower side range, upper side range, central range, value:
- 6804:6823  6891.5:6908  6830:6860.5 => 0.4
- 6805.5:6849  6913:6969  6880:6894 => 0.7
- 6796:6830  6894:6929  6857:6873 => 1.3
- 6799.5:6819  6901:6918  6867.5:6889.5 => 0.8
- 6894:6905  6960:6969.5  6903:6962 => -0.4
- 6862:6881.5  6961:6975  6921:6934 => 0.3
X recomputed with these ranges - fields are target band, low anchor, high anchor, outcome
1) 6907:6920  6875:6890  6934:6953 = 0.2 angstrom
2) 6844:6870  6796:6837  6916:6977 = 2.3 angstrom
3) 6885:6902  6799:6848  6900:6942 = 0.8 angstrom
